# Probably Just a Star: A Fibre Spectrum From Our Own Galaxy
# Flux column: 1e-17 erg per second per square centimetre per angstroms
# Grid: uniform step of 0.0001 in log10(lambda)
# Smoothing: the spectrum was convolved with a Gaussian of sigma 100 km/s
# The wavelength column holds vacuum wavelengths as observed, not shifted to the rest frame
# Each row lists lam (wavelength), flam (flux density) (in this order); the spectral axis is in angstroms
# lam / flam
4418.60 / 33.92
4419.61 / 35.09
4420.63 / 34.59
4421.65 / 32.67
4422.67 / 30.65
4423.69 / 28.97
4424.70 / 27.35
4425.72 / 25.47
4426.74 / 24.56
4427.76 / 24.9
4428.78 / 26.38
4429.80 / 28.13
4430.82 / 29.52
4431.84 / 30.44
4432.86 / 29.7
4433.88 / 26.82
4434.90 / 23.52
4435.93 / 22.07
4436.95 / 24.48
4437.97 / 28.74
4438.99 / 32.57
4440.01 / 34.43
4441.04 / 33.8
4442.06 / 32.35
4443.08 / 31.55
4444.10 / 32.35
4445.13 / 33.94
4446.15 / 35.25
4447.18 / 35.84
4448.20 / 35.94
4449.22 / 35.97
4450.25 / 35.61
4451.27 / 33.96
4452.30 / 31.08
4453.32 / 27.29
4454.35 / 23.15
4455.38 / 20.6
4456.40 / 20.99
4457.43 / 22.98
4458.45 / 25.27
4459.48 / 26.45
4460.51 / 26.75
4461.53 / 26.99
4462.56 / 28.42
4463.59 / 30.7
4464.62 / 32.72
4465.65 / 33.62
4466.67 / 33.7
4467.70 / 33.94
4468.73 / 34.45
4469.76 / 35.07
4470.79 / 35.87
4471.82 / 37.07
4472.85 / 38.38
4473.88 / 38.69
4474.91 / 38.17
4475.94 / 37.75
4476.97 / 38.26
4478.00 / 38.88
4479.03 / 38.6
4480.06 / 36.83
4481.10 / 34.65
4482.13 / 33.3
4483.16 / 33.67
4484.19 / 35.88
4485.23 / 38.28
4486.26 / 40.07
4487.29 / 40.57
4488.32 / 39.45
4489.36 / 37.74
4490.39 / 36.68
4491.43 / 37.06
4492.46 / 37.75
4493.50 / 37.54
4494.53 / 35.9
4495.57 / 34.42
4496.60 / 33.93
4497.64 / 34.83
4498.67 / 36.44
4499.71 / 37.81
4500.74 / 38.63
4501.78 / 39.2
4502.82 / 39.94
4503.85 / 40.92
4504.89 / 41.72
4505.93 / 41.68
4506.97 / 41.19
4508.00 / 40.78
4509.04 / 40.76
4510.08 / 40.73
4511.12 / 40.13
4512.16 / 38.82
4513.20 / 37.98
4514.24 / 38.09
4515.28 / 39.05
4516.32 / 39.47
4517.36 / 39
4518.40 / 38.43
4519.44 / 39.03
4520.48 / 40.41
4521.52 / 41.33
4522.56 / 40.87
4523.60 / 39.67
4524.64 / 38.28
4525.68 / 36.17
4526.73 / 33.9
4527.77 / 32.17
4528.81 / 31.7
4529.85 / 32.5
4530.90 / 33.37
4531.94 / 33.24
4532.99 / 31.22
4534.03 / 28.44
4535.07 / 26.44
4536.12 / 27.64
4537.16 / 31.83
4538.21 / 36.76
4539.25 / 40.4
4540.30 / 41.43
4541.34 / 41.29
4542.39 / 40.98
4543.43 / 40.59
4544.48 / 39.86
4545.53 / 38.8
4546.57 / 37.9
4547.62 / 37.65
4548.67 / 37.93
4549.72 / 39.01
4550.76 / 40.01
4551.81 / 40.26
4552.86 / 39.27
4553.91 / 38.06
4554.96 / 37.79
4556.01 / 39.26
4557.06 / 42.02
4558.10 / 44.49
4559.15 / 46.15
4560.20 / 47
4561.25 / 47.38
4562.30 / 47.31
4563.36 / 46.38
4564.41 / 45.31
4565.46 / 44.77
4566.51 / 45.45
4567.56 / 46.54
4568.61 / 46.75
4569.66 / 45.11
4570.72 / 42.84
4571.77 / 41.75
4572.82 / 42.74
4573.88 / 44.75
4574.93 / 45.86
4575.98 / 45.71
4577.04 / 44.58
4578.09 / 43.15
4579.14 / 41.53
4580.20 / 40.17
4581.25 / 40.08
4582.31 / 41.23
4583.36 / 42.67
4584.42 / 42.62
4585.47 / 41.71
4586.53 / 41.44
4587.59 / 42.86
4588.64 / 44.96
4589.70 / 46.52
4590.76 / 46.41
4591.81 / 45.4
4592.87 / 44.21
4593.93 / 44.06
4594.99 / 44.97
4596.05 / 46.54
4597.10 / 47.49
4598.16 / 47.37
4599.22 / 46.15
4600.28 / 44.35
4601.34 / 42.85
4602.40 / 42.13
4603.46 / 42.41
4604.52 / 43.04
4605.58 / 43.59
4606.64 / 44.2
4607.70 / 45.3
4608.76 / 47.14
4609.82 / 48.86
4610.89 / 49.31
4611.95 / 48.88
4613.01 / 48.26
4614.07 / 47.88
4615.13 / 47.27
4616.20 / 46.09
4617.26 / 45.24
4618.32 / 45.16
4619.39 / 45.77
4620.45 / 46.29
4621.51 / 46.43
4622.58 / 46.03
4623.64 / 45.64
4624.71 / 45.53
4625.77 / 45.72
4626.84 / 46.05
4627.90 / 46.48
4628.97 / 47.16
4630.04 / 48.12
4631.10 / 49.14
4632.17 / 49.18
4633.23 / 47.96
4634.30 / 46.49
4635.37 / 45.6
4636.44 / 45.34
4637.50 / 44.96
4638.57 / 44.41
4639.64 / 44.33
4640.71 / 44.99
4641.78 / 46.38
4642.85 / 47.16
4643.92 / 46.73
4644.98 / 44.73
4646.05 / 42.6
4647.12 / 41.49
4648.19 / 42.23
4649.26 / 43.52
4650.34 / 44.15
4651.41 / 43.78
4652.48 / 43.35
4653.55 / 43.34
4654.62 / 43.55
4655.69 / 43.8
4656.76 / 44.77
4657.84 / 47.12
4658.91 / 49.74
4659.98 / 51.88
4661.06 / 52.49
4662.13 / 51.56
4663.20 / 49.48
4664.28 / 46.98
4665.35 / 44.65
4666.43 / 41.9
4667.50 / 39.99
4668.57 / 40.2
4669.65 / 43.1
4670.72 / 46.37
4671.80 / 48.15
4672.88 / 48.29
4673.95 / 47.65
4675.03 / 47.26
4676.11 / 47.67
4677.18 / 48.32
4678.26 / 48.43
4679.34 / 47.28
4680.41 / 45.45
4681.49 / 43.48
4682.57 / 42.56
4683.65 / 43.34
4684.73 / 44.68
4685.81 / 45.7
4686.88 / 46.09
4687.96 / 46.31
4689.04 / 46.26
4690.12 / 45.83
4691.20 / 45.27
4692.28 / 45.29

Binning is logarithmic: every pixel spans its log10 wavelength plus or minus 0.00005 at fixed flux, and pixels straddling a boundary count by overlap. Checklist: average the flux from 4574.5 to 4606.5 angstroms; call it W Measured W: 43.9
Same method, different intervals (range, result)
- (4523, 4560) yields 37.1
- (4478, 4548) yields 37.3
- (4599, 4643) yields 46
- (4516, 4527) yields 38.9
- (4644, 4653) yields 43.4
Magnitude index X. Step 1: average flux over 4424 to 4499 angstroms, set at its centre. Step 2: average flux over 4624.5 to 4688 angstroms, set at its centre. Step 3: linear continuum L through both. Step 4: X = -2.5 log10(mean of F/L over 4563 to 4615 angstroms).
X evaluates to -0.09 mag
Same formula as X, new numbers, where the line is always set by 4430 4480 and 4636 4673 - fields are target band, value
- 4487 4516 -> -0.11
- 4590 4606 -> -0.08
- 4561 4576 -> -0.15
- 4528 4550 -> 0.05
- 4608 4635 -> -0.10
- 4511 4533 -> -0.03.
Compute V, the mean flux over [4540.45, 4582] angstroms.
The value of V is 42.5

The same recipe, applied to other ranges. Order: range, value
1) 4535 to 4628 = 43.4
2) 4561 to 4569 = 46.2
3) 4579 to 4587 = 41.4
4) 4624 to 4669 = 45.7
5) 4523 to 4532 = 34.7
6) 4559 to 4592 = 44.3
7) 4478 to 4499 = 36.7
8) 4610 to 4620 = 47.1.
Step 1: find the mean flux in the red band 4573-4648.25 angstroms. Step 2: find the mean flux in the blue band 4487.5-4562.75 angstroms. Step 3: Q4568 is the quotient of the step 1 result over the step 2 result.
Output 1.2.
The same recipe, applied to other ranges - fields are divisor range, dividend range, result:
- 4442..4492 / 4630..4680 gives 1.37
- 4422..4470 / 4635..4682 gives 1.55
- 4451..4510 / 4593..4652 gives 1.31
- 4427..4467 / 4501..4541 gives 1.27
